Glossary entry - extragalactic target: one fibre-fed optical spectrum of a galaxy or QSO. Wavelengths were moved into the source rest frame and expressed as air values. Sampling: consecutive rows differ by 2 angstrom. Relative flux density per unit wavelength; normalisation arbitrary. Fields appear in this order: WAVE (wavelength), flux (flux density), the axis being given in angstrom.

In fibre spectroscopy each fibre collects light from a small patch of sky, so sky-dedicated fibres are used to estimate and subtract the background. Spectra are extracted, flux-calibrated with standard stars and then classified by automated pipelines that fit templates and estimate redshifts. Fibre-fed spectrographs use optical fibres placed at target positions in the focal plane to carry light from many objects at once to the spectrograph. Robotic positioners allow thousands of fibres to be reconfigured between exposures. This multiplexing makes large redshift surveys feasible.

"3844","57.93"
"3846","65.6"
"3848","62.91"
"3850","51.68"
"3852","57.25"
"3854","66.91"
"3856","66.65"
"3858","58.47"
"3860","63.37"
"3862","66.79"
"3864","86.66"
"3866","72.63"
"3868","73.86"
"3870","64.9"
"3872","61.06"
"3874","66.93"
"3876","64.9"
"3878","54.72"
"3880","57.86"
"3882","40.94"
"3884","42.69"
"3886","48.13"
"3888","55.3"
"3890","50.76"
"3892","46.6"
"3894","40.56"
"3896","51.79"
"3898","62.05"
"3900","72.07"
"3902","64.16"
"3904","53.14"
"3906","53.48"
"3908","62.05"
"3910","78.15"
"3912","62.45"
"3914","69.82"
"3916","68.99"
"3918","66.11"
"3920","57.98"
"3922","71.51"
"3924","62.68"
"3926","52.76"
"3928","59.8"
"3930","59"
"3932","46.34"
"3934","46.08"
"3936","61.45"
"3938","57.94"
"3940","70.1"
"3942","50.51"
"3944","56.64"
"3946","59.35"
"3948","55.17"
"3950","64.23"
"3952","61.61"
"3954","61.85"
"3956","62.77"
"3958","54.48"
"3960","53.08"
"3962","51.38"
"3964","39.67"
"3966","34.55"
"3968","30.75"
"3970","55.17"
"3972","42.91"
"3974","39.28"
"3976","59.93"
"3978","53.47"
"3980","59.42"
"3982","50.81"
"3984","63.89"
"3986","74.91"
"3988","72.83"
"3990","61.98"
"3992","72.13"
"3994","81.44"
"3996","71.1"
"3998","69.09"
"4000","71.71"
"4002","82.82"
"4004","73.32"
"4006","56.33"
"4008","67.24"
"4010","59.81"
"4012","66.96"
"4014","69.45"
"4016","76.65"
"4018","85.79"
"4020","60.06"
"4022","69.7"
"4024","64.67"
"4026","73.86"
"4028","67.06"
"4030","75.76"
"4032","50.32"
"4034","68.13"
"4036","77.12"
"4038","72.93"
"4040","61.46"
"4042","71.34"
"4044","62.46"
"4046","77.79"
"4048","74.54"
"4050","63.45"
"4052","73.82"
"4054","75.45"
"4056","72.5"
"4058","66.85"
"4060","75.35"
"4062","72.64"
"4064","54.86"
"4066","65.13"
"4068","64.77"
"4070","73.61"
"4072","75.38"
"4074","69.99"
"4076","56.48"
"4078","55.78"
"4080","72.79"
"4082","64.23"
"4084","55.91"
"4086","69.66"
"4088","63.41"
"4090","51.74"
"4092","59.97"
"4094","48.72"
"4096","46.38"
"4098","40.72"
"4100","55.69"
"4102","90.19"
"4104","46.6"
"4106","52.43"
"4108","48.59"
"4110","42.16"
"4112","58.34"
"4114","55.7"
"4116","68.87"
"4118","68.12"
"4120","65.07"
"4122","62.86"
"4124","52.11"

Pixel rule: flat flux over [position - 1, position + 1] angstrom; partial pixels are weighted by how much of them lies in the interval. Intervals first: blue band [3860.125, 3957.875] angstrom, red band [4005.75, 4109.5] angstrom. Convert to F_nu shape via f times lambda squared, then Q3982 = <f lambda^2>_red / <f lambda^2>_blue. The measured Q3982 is 1.17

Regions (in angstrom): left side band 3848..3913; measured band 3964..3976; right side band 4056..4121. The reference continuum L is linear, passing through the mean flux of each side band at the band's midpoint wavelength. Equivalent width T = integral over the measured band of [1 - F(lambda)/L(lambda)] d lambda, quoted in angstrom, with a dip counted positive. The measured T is 3.7 angstrom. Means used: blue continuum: 60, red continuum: 61.3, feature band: 42.1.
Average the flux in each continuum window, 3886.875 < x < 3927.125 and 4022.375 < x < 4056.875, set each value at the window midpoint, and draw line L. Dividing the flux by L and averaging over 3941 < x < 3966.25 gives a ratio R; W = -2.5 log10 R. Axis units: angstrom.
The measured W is 0.16 mag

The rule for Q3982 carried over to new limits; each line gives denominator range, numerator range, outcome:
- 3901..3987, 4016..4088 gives 1.26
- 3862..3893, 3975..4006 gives 1.21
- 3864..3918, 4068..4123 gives 1.11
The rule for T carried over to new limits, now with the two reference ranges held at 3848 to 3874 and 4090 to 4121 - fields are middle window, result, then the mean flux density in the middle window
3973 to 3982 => 1.2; 52.8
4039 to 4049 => -1.8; 69.5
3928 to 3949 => 2.1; 56.4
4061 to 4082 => -3.1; 66.1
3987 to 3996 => -1.7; 72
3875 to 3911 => 5.0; 55.5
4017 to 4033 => -2.4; 68.4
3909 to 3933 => 0.2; 63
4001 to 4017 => -2.4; 69.1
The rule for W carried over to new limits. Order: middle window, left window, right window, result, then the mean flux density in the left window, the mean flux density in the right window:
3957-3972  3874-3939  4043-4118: 0.29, 57.7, 62.9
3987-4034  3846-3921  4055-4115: -0.15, 60.7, 60.9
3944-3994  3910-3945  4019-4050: 0.13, 60.5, 68.3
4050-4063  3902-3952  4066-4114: -0.21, 60.3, 59.3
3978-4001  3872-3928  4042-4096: -0.09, 58.5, 65.8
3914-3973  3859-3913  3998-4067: 0.14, 59.9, 69.3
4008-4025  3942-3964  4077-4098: -0.20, 56.9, 58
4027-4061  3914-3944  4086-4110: -0.23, 59.6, 55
